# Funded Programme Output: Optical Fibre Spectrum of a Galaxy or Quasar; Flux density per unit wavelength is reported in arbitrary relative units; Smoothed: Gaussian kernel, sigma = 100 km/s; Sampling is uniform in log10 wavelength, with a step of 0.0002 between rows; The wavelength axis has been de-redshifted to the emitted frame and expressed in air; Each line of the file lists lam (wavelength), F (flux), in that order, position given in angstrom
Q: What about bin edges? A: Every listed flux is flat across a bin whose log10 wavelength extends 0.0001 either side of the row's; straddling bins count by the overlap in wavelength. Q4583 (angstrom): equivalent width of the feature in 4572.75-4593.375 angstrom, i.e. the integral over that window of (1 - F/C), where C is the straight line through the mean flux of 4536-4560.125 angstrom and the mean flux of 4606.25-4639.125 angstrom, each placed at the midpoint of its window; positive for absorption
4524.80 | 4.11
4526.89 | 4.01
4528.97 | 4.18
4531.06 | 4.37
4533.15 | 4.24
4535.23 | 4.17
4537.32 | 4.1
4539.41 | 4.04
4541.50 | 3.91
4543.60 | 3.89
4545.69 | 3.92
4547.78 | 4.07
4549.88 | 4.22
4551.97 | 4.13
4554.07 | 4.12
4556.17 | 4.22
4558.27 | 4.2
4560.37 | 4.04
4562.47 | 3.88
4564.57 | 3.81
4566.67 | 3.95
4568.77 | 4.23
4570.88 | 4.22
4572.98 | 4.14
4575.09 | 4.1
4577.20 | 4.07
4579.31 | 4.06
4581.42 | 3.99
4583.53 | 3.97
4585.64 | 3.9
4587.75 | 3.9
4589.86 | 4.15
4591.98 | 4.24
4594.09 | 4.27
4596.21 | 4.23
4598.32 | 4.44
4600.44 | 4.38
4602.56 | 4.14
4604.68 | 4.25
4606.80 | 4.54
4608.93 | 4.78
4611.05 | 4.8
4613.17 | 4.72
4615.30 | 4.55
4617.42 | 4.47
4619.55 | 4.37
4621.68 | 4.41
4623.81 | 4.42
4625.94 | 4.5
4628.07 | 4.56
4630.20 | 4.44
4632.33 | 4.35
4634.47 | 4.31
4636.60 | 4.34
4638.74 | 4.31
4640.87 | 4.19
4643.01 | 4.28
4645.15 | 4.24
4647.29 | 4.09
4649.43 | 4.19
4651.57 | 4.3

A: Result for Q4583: 1.1 angstrom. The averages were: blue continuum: 4.07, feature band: 4.05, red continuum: 4.49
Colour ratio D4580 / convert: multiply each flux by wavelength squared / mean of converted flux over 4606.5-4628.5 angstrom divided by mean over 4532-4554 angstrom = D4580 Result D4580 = 1.2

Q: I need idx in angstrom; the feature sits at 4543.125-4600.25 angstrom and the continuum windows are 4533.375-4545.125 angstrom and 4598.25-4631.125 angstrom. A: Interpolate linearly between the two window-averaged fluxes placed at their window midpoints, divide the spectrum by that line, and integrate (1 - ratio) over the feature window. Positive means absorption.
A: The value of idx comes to 1.8 angstrom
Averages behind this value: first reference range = 4.03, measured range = 4.09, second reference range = 4.49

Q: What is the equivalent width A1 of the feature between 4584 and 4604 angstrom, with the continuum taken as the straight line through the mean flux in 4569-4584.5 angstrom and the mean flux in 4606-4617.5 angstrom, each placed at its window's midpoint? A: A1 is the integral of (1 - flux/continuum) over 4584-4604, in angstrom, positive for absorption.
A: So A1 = 0.9 angstrom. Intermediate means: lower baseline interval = 4.08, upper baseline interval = 4.66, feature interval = 4.18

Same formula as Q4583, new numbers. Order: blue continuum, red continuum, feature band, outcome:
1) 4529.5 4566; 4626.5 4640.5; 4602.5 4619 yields -1.0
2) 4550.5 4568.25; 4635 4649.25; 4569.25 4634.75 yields -2.5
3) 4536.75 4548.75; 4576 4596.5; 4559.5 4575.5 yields 0.0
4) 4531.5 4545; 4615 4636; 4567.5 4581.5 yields 0.3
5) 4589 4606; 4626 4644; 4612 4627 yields -0.6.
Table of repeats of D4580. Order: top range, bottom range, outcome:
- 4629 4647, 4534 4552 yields 1.11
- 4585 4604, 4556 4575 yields 1.04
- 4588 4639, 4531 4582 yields 1.11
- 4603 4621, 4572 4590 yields 1.14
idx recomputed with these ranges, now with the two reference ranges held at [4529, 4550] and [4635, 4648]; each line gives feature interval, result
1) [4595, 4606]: -0.3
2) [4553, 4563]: 0.0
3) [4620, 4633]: -0.7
